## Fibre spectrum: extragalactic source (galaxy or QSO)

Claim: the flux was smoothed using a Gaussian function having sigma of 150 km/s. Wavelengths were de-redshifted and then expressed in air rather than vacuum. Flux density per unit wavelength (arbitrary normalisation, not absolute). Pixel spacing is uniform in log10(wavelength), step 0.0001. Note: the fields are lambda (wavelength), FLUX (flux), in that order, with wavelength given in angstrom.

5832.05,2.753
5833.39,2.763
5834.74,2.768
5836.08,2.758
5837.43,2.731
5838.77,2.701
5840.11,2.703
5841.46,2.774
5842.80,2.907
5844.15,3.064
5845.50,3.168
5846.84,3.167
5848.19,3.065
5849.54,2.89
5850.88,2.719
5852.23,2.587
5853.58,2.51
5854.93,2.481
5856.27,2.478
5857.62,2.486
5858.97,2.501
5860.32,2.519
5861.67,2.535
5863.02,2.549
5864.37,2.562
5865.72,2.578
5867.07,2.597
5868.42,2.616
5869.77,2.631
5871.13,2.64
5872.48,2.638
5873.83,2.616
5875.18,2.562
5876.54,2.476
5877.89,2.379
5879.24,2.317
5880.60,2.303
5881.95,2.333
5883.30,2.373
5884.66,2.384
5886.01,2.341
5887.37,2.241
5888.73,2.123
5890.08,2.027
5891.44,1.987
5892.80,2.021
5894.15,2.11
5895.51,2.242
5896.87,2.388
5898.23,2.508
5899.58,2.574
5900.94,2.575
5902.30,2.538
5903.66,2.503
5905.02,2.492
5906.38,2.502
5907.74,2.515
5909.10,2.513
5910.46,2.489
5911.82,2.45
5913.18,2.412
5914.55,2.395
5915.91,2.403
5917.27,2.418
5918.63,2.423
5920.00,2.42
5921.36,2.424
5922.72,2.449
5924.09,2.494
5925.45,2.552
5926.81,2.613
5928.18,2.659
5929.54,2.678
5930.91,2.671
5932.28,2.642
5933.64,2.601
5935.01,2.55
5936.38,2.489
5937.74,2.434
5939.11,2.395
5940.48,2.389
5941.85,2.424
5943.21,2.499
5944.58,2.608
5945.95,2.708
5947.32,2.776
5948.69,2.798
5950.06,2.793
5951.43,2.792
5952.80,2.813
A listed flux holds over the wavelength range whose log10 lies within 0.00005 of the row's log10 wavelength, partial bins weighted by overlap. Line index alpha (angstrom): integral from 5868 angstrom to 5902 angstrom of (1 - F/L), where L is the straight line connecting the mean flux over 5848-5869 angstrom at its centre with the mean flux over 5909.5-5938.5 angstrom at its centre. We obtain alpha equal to 2.44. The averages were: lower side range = 2.59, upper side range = 2.51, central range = 2.38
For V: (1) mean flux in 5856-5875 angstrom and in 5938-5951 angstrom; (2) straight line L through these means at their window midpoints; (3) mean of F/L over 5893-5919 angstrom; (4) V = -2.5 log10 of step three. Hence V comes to 0.06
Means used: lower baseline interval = 2.57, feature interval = 2.44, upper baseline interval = 2.6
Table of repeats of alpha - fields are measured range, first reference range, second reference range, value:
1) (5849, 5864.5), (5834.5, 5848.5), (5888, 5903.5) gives 0.9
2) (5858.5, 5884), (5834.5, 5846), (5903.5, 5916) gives 1.5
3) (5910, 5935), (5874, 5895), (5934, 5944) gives -1.1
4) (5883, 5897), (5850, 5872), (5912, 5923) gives 1.7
